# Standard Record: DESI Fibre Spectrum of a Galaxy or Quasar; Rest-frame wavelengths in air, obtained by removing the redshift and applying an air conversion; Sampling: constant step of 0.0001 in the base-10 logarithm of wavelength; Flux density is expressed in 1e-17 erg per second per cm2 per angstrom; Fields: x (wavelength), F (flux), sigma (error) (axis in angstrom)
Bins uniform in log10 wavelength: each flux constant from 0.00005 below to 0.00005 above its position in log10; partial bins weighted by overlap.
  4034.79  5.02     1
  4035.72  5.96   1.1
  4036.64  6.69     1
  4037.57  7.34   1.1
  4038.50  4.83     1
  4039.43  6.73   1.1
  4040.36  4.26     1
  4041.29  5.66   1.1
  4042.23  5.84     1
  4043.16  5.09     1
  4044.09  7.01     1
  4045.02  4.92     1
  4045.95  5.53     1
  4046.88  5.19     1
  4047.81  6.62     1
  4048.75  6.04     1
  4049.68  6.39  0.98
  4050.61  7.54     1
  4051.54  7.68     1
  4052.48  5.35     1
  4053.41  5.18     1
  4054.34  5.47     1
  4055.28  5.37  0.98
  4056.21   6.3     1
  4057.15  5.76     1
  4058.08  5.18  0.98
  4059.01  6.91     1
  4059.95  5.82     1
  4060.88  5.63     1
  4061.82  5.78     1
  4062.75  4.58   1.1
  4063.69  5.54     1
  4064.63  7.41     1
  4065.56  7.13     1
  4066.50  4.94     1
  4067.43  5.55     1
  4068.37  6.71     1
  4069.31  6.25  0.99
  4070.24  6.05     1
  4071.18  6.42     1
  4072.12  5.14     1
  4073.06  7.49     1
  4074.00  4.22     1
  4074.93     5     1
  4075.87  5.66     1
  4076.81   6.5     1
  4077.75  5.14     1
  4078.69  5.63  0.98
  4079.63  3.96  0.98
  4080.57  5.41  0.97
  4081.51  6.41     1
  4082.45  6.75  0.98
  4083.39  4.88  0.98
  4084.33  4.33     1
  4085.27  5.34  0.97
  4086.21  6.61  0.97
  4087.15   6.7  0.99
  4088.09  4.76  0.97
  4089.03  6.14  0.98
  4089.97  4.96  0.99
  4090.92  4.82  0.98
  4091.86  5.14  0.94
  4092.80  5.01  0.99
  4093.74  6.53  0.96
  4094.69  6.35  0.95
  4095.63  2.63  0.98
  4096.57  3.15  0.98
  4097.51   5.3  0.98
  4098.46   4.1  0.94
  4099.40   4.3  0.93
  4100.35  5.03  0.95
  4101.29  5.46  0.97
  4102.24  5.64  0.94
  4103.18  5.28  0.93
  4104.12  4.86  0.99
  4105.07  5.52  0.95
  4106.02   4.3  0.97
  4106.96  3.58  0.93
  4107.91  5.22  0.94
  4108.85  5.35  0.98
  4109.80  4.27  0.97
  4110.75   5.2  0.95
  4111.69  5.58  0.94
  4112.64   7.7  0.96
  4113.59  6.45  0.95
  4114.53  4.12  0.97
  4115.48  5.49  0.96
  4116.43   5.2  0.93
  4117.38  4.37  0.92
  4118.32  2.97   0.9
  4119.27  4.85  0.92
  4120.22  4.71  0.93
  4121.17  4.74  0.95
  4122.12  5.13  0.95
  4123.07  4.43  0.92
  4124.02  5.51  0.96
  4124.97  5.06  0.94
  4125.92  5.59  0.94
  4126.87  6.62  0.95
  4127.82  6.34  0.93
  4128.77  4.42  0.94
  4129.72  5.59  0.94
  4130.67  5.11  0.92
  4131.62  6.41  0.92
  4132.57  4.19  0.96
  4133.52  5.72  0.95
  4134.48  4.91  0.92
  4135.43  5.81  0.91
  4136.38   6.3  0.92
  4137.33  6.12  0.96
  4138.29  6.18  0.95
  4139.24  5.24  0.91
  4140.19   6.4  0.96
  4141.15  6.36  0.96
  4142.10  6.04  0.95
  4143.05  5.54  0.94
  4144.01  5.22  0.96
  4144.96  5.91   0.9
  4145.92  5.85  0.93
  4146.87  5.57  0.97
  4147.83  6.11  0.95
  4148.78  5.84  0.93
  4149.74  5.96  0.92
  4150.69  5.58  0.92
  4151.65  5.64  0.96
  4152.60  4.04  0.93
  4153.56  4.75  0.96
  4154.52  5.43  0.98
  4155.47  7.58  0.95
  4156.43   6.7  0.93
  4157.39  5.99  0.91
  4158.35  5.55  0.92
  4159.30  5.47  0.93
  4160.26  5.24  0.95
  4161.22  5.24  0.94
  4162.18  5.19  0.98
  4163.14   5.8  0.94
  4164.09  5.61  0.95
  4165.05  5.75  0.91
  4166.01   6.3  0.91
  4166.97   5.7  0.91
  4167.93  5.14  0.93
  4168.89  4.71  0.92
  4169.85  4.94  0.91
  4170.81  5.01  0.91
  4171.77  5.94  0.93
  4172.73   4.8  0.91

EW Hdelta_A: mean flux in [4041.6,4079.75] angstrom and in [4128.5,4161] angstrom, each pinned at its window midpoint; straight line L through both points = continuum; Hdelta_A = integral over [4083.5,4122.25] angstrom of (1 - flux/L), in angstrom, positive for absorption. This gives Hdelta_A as 4.8 angstrom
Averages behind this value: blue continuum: 5.87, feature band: 5.05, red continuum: 5.67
